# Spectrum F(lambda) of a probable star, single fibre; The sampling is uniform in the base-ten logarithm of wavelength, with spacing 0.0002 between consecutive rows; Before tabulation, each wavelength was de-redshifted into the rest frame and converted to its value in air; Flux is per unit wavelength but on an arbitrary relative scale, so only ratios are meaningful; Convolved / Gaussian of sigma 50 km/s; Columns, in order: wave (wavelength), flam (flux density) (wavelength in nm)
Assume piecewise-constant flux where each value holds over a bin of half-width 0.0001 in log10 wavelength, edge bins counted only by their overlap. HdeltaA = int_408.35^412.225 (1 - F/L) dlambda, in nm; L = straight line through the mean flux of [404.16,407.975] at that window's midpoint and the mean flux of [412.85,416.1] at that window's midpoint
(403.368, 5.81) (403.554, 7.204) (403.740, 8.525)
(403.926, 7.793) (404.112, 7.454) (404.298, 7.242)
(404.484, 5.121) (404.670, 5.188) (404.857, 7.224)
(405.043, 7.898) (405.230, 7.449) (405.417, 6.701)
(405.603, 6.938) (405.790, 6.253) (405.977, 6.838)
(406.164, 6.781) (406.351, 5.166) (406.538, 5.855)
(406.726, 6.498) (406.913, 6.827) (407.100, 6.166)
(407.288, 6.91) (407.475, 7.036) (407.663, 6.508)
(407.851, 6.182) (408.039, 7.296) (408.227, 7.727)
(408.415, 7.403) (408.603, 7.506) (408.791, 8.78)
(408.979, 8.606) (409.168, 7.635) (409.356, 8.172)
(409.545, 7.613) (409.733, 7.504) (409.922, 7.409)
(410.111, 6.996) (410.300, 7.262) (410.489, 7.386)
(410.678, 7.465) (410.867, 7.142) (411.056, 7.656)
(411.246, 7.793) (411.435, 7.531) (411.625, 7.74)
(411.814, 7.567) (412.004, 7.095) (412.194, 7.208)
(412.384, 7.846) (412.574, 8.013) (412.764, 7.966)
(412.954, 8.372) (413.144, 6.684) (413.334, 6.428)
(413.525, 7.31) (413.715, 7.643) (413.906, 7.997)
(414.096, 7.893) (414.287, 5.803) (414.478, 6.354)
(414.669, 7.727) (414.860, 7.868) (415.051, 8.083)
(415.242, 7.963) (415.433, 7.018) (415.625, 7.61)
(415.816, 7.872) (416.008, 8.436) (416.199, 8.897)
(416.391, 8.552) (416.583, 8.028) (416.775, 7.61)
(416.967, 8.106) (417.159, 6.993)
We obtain -0.33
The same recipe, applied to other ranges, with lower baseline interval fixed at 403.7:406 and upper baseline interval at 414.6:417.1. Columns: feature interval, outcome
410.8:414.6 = 0.131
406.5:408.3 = 0.117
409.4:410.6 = 0.004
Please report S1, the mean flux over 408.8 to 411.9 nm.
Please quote 7.63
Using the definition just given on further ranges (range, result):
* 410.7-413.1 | 7.63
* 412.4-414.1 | 7.59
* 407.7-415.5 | 7.5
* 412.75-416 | 7.46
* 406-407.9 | 6.41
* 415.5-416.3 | 8.16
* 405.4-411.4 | 7.14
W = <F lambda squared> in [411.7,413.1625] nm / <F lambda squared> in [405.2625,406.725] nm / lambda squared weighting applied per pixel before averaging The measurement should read 1.2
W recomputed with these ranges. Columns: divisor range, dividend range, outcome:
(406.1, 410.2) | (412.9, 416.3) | 1.09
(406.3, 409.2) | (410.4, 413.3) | 1.10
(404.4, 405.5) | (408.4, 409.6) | 1.24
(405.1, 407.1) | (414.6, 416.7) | 1.28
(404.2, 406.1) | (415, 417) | 1.26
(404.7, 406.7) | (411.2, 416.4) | 1.19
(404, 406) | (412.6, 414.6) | 1.12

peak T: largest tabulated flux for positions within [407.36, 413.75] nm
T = 8.78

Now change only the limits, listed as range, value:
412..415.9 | 8.372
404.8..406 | 7.898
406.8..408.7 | 7.727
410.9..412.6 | 8.013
